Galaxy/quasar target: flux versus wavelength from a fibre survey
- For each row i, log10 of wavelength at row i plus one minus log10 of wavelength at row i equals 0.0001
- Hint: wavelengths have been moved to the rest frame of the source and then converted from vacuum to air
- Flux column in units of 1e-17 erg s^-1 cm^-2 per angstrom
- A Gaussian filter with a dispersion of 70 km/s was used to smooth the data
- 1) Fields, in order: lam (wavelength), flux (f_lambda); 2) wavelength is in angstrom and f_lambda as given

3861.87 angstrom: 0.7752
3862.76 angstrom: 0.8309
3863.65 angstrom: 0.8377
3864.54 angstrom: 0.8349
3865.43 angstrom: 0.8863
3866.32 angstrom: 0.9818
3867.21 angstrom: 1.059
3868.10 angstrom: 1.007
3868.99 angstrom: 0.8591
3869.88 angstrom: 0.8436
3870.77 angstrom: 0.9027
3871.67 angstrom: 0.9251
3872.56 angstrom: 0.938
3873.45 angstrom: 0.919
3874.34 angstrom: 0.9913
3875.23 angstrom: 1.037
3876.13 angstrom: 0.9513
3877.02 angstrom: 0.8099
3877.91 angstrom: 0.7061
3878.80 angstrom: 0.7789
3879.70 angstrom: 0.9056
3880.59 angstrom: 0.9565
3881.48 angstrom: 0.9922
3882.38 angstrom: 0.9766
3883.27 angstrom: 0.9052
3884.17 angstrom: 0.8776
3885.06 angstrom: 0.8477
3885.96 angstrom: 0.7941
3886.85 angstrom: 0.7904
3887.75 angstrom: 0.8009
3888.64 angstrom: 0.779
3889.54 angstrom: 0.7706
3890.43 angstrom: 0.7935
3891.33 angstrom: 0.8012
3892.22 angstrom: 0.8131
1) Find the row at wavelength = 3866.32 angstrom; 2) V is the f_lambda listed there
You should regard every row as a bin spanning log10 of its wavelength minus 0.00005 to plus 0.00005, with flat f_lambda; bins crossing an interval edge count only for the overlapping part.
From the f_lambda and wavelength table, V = 0.9818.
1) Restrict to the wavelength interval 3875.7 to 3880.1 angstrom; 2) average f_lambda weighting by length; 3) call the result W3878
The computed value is 0.829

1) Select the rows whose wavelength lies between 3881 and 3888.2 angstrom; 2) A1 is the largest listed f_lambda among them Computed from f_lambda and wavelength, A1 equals 0.9922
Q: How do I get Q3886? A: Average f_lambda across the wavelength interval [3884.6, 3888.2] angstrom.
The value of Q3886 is 0.81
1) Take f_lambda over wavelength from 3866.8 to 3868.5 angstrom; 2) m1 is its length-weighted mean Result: 1.03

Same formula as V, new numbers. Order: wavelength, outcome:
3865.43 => 0.8863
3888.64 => 0.779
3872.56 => 0.938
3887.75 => 0.8009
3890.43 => 0.7935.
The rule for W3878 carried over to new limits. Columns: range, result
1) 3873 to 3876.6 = 0.974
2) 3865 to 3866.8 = 0.937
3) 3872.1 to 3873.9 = 0.931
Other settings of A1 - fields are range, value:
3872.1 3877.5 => 1.037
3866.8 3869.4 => 1.059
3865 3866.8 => 0.9818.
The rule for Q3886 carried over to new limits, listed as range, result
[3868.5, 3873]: 0.894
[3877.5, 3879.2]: 0.744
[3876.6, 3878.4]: 0.76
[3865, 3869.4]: 0.96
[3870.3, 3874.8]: 0.935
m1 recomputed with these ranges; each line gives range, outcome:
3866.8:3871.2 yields 0.934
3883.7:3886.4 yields 0.838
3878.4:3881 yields 0.88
